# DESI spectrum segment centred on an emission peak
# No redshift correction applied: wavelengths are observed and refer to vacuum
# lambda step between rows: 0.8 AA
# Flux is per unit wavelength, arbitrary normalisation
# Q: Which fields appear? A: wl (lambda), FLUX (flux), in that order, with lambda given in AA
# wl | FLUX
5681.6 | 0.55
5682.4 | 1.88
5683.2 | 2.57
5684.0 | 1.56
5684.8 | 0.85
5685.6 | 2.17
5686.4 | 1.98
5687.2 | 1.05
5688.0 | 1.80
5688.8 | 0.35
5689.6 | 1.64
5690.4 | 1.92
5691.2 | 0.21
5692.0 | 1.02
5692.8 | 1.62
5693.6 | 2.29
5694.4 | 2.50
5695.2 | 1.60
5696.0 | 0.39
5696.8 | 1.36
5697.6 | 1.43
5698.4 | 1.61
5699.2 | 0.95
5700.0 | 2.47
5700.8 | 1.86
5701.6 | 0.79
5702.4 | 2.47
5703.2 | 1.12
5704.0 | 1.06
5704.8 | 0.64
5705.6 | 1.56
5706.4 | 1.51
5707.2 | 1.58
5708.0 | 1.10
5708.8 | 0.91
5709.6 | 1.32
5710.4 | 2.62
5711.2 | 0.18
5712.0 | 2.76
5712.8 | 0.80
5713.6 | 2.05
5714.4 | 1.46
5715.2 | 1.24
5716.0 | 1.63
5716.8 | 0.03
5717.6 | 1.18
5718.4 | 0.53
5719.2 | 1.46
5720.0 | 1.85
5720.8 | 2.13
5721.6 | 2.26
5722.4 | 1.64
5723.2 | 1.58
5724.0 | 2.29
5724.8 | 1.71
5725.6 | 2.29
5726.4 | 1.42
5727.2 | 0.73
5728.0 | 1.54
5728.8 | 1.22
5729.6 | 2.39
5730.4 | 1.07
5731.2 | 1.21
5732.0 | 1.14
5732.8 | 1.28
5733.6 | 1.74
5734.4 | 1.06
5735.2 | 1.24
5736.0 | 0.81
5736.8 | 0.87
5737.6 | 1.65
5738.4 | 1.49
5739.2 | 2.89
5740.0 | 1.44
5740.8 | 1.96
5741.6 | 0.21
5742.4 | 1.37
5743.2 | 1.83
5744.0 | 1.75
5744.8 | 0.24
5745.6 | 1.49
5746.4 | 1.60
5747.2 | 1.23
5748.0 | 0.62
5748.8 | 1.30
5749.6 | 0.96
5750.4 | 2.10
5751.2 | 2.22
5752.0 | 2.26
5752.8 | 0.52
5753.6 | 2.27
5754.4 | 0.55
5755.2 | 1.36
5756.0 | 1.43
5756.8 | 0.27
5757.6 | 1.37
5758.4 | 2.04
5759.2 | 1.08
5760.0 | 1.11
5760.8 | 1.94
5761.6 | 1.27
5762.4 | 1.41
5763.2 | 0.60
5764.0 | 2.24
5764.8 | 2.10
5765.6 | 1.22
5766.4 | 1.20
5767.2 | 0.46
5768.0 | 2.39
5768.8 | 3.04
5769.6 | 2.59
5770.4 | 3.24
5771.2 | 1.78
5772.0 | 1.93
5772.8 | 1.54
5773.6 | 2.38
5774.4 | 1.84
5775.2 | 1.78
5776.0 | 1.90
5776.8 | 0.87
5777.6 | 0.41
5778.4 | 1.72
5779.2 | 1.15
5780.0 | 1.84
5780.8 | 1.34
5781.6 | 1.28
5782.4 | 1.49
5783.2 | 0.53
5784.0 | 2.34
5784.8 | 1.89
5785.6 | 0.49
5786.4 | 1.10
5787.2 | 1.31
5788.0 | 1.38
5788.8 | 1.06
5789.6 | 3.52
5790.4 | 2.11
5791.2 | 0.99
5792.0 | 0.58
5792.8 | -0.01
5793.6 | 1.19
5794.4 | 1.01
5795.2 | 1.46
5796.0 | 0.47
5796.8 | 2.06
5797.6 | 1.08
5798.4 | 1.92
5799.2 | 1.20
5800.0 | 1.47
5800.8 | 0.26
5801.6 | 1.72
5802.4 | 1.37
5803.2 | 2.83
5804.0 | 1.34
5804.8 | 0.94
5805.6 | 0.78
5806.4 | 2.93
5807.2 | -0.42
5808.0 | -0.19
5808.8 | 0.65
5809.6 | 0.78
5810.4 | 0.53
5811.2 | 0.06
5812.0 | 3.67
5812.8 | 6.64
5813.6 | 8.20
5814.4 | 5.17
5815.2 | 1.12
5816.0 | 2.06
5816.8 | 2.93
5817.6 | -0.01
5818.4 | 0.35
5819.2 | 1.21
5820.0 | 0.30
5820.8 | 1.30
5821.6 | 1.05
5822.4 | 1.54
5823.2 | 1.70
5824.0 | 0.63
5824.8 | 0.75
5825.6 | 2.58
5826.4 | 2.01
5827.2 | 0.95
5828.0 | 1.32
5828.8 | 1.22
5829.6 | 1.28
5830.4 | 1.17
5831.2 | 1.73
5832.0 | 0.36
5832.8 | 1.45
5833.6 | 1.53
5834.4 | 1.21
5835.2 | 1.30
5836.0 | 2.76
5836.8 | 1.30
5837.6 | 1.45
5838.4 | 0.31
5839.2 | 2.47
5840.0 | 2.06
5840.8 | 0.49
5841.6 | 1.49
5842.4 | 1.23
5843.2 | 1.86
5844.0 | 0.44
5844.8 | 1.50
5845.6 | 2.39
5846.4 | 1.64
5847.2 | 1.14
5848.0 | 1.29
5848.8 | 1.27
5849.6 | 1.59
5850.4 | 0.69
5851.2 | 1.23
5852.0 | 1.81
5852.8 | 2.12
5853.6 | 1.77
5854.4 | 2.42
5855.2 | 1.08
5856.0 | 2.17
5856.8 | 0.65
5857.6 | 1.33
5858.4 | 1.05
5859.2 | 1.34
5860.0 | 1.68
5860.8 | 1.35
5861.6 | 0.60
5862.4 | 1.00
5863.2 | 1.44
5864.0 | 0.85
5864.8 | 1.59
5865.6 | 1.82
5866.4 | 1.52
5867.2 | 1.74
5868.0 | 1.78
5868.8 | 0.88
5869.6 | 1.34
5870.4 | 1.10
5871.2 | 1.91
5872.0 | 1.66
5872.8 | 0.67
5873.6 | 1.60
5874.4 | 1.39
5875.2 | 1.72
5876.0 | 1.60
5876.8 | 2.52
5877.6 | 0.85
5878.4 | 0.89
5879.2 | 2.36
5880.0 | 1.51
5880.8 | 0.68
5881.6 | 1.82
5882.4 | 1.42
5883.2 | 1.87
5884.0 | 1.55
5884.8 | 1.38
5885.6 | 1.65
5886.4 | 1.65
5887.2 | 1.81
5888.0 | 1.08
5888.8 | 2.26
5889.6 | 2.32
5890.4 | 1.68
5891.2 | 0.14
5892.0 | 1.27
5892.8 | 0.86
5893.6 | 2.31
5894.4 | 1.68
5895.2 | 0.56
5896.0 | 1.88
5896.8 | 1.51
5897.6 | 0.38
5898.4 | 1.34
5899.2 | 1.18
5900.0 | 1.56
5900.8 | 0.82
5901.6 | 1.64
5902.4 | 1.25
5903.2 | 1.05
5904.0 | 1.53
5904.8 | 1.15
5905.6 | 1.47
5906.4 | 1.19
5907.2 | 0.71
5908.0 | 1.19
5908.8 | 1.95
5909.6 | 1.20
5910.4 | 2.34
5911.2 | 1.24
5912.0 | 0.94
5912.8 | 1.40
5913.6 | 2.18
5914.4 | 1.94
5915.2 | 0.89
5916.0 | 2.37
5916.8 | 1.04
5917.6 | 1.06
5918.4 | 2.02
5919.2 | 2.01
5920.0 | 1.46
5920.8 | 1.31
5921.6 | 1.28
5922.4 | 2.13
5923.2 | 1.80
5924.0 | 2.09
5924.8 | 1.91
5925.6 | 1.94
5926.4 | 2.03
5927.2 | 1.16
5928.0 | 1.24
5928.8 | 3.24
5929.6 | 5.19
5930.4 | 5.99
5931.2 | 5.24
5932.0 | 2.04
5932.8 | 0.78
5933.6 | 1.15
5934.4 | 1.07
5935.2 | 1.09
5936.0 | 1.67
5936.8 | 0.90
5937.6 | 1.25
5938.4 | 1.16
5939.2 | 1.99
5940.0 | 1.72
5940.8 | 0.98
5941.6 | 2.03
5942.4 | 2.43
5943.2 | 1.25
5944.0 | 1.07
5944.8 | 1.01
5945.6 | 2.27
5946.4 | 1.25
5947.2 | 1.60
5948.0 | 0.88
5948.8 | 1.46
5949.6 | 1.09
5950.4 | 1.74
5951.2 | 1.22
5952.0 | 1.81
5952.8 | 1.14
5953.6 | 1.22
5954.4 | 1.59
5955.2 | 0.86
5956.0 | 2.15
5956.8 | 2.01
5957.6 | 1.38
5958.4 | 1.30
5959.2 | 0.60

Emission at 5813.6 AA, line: Hbeta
